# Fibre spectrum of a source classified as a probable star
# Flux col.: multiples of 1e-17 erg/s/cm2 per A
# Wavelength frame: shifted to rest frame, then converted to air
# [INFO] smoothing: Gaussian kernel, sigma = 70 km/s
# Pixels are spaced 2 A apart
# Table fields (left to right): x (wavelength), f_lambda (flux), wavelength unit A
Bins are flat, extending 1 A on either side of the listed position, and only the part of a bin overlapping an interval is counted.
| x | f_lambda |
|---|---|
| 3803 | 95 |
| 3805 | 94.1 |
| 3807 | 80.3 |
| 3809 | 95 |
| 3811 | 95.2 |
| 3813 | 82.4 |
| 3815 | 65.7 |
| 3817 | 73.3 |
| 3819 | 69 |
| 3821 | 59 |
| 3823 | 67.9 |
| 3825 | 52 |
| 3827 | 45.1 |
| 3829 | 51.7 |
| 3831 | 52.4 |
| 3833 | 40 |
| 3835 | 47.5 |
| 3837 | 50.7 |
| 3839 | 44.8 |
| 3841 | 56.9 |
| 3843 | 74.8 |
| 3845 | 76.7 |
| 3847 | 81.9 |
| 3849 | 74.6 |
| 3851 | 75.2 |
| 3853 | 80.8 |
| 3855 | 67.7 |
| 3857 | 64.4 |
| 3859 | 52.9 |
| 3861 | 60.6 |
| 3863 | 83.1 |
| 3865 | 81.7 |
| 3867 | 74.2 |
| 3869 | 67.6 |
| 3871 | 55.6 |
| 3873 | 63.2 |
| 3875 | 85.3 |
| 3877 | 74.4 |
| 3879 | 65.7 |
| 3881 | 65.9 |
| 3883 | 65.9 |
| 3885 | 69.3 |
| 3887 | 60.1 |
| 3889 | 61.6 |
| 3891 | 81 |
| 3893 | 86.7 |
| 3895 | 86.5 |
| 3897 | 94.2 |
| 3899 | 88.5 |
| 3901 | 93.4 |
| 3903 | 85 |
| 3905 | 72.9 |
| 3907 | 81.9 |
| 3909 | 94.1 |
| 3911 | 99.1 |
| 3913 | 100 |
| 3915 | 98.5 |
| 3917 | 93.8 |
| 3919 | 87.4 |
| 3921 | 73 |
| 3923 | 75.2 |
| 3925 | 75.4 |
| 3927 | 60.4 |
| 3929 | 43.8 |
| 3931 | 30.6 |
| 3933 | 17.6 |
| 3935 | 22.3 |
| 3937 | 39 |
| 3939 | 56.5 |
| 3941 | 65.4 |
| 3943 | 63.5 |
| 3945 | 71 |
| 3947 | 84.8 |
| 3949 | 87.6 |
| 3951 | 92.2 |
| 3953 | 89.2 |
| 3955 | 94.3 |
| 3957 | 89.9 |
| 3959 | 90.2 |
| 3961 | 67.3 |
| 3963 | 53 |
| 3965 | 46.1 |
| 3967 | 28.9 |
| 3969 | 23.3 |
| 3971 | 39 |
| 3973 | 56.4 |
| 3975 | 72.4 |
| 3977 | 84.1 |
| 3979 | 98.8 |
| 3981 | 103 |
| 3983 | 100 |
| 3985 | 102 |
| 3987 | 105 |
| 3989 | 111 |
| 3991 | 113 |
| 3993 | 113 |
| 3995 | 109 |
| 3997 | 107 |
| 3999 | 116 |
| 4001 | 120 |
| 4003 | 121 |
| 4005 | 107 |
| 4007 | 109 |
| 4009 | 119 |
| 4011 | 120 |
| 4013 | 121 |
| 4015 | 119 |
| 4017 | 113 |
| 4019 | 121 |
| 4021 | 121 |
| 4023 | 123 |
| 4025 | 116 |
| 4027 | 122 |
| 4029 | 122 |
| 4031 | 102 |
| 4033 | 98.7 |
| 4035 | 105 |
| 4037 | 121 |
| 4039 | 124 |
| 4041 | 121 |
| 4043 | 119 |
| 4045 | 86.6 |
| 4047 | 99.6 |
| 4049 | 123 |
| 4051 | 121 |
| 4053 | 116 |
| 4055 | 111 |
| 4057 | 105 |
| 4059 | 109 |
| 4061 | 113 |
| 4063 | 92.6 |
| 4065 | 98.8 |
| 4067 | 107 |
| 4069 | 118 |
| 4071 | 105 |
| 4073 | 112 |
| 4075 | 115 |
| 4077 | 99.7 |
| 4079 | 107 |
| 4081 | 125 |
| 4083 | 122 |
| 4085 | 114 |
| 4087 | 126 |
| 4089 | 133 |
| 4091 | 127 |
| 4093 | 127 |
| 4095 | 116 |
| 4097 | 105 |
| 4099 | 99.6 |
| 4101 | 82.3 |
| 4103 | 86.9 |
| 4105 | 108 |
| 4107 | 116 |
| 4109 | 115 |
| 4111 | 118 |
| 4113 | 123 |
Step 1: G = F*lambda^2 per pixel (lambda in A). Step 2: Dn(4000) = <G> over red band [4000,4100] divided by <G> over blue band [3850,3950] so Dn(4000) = 1.72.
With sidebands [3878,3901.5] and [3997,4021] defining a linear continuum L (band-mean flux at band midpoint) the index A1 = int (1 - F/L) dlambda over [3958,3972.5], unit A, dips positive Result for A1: 7.4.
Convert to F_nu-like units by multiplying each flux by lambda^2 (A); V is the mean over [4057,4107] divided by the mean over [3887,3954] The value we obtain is 1.62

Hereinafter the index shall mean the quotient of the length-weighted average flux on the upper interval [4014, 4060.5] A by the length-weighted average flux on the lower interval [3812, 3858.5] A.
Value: 1.80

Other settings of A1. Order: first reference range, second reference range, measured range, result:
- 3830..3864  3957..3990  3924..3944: 6.64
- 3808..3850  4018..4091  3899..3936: 4.52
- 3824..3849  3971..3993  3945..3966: 1.72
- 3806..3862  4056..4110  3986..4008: -3.90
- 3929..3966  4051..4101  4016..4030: -4.16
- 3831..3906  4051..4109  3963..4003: 2.67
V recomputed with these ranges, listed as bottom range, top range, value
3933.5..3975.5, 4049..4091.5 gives 1.91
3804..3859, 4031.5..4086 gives 1.85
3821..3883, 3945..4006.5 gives 1.45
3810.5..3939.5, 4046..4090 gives 1.80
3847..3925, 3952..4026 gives 1.30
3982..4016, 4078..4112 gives 1.06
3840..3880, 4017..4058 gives 1.76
